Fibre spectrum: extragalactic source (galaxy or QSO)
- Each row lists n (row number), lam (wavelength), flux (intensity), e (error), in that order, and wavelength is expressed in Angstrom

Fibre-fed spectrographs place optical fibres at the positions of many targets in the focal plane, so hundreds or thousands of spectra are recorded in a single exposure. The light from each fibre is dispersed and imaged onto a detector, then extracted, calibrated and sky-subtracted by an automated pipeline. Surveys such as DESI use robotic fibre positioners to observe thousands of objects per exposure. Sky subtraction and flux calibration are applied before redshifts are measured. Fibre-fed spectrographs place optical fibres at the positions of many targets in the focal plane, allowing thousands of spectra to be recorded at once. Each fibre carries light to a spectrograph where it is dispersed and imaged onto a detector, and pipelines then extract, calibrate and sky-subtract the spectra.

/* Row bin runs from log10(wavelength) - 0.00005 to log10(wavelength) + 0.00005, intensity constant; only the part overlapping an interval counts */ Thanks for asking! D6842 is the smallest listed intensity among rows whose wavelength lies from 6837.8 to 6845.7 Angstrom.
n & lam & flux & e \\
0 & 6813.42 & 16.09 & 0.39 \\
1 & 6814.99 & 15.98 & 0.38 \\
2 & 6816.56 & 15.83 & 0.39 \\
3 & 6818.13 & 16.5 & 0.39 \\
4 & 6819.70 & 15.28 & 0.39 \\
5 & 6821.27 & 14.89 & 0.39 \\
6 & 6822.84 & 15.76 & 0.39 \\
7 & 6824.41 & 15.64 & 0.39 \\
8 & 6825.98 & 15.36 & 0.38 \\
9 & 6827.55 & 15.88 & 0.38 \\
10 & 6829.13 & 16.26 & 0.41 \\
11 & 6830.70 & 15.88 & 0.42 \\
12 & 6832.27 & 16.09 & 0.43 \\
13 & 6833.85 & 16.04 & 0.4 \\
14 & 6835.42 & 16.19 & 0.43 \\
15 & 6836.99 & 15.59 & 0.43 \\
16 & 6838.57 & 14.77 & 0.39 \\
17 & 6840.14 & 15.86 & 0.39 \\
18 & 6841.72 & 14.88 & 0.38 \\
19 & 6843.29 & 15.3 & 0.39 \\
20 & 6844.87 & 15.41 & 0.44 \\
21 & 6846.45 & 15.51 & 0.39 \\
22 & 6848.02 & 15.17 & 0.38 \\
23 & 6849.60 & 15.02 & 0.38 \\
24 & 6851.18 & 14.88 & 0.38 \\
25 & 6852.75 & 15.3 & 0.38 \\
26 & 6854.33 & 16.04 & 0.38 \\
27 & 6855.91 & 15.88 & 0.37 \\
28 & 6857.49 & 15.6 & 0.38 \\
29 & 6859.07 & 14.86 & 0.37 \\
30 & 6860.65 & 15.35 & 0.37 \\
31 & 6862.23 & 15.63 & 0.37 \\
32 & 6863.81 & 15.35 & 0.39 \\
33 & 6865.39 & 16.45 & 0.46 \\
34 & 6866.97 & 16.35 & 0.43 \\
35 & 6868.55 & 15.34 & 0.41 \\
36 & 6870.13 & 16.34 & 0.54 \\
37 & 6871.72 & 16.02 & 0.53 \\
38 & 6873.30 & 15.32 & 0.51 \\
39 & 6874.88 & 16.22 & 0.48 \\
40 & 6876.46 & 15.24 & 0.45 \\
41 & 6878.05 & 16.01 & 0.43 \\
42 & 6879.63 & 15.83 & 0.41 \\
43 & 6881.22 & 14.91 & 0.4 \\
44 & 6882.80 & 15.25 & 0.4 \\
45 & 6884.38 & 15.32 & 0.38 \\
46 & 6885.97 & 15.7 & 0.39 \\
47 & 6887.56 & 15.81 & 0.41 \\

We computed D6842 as 14.77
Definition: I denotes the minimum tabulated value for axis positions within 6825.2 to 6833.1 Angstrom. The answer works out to 15.36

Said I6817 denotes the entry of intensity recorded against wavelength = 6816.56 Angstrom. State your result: 15.83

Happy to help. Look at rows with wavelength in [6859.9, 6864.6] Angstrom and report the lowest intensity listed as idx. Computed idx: 15.35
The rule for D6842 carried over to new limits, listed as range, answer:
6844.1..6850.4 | 15.02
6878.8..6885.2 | 14.91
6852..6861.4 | 14.86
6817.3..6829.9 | 14.89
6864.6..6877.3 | 15.24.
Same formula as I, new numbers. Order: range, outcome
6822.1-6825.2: 15.64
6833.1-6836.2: 16.04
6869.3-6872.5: 16.02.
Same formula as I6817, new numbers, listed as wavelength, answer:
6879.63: 15.83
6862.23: 15.63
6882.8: 15.25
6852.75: 15.3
